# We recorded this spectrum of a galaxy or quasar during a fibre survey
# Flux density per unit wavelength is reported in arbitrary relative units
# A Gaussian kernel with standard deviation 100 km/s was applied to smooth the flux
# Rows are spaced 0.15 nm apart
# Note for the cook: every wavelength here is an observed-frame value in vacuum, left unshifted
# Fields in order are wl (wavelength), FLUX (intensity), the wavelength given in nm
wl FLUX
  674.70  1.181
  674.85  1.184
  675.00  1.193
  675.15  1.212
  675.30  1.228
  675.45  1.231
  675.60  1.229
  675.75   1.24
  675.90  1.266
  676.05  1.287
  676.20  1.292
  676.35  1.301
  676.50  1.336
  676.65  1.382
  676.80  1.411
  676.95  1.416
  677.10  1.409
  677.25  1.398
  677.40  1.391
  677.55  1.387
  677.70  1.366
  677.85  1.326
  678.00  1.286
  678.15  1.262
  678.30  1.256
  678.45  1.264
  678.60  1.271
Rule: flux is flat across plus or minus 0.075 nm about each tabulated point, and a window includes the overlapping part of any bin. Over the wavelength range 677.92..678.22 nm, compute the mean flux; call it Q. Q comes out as 1.28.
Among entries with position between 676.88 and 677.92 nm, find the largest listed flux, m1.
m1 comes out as 1.416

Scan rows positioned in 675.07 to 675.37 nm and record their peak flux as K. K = 1.228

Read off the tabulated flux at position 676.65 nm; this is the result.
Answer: 1.382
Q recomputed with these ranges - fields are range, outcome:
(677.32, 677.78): 1.38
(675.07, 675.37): 1.22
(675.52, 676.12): 1.26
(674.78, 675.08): 1.19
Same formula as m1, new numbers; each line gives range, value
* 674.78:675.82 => 1.24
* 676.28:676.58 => 1.336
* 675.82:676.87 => 1.411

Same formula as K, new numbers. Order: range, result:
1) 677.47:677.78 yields 1.387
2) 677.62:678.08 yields 1.366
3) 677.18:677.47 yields 1.398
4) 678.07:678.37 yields 1.262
